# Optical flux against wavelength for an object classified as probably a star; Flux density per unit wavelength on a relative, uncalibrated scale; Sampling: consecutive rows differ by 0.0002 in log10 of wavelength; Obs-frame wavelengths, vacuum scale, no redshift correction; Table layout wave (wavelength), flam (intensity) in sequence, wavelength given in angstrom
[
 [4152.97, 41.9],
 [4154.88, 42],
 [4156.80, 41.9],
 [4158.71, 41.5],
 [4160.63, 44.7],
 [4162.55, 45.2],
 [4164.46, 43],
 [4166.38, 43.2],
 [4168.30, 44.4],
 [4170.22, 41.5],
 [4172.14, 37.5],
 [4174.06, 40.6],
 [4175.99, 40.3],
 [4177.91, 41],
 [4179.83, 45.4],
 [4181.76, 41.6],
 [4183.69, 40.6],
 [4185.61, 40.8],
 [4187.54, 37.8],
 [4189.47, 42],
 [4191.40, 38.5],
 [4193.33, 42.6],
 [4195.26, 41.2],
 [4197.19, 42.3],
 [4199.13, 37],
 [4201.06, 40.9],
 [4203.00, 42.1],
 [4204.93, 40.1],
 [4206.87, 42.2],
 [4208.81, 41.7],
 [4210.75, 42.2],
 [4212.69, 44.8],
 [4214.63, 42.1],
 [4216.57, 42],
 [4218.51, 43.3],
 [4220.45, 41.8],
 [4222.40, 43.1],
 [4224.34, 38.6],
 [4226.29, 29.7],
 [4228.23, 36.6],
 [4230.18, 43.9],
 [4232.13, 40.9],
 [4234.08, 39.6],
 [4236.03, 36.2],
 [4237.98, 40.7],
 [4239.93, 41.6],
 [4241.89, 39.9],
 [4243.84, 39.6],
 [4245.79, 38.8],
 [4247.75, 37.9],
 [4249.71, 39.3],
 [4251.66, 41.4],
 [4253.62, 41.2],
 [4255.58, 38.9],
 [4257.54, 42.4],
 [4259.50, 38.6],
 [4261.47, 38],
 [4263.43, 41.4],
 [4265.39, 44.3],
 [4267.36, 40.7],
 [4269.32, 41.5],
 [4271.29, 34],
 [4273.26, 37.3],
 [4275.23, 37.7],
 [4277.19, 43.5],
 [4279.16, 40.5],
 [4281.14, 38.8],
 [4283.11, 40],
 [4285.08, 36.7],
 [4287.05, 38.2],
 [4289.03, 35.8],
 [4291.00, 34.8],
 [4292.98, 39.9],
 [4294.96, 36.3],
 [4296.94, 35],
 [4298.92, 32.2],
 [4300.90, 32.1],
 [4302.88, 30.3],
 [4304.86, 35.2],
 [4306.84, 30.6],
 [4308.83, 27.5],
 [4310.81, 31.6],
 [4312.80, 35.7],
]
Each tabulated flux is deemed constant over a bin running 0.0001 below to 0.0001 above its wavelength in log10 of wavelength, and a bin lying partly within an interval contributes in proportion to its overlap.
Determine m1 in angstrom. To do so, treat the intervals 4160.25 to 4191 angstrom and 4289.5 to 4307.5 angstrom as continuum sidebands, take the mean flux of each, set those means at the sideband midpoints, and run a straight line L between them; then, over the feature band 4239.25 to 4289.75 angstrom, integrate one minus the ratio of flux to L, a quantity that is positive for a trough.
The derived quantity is -4.6 angstrom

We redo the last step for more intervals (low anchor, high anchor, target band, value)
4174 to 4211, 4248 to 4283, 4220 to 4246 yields 0.7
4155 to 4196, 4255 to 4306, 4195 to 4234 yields -0.5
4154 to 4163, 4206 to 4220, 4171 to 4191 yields 1.0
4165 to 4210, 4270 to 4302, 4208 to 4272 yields -2.1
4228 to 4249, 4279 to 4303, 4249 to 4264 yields -0.6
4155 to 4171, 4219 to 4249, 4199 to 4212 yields -0.1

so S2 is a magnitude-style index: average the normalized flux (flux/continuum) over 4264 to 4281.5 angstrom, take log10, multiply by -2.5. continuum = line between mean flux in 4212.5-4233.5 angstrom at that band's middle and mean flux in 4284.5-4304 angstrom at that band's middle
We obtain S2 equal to -0.090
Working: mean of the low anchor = 40.4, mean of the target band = 39.9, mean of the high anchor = 35.1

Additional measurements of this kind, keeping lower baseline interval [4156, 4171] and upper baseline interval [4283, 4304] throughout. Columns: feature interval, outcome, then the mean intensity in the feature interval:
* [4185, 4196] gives 0.030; 40.5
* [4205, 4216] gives -0.052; 42.4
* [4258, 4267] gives -0.095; 40.7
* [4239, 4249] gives -0.032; 39.5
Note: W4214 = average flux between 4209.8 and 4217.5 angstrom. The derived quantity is 42.8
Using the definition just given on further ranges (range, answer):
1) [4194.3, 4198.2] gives 41.7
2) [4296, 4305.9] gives 33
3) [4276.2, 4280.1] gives 42.1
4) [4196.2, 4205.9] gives 40.5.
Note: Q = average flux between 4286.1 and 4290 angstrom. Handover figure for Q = 36.9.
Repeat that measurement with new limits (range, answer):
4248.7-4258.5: 40.6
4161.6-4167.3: 43.8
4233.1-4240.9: 39.5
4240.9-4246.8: 39.4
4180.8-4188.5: 40.2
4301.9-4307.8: 32.1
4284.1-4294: 37.1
